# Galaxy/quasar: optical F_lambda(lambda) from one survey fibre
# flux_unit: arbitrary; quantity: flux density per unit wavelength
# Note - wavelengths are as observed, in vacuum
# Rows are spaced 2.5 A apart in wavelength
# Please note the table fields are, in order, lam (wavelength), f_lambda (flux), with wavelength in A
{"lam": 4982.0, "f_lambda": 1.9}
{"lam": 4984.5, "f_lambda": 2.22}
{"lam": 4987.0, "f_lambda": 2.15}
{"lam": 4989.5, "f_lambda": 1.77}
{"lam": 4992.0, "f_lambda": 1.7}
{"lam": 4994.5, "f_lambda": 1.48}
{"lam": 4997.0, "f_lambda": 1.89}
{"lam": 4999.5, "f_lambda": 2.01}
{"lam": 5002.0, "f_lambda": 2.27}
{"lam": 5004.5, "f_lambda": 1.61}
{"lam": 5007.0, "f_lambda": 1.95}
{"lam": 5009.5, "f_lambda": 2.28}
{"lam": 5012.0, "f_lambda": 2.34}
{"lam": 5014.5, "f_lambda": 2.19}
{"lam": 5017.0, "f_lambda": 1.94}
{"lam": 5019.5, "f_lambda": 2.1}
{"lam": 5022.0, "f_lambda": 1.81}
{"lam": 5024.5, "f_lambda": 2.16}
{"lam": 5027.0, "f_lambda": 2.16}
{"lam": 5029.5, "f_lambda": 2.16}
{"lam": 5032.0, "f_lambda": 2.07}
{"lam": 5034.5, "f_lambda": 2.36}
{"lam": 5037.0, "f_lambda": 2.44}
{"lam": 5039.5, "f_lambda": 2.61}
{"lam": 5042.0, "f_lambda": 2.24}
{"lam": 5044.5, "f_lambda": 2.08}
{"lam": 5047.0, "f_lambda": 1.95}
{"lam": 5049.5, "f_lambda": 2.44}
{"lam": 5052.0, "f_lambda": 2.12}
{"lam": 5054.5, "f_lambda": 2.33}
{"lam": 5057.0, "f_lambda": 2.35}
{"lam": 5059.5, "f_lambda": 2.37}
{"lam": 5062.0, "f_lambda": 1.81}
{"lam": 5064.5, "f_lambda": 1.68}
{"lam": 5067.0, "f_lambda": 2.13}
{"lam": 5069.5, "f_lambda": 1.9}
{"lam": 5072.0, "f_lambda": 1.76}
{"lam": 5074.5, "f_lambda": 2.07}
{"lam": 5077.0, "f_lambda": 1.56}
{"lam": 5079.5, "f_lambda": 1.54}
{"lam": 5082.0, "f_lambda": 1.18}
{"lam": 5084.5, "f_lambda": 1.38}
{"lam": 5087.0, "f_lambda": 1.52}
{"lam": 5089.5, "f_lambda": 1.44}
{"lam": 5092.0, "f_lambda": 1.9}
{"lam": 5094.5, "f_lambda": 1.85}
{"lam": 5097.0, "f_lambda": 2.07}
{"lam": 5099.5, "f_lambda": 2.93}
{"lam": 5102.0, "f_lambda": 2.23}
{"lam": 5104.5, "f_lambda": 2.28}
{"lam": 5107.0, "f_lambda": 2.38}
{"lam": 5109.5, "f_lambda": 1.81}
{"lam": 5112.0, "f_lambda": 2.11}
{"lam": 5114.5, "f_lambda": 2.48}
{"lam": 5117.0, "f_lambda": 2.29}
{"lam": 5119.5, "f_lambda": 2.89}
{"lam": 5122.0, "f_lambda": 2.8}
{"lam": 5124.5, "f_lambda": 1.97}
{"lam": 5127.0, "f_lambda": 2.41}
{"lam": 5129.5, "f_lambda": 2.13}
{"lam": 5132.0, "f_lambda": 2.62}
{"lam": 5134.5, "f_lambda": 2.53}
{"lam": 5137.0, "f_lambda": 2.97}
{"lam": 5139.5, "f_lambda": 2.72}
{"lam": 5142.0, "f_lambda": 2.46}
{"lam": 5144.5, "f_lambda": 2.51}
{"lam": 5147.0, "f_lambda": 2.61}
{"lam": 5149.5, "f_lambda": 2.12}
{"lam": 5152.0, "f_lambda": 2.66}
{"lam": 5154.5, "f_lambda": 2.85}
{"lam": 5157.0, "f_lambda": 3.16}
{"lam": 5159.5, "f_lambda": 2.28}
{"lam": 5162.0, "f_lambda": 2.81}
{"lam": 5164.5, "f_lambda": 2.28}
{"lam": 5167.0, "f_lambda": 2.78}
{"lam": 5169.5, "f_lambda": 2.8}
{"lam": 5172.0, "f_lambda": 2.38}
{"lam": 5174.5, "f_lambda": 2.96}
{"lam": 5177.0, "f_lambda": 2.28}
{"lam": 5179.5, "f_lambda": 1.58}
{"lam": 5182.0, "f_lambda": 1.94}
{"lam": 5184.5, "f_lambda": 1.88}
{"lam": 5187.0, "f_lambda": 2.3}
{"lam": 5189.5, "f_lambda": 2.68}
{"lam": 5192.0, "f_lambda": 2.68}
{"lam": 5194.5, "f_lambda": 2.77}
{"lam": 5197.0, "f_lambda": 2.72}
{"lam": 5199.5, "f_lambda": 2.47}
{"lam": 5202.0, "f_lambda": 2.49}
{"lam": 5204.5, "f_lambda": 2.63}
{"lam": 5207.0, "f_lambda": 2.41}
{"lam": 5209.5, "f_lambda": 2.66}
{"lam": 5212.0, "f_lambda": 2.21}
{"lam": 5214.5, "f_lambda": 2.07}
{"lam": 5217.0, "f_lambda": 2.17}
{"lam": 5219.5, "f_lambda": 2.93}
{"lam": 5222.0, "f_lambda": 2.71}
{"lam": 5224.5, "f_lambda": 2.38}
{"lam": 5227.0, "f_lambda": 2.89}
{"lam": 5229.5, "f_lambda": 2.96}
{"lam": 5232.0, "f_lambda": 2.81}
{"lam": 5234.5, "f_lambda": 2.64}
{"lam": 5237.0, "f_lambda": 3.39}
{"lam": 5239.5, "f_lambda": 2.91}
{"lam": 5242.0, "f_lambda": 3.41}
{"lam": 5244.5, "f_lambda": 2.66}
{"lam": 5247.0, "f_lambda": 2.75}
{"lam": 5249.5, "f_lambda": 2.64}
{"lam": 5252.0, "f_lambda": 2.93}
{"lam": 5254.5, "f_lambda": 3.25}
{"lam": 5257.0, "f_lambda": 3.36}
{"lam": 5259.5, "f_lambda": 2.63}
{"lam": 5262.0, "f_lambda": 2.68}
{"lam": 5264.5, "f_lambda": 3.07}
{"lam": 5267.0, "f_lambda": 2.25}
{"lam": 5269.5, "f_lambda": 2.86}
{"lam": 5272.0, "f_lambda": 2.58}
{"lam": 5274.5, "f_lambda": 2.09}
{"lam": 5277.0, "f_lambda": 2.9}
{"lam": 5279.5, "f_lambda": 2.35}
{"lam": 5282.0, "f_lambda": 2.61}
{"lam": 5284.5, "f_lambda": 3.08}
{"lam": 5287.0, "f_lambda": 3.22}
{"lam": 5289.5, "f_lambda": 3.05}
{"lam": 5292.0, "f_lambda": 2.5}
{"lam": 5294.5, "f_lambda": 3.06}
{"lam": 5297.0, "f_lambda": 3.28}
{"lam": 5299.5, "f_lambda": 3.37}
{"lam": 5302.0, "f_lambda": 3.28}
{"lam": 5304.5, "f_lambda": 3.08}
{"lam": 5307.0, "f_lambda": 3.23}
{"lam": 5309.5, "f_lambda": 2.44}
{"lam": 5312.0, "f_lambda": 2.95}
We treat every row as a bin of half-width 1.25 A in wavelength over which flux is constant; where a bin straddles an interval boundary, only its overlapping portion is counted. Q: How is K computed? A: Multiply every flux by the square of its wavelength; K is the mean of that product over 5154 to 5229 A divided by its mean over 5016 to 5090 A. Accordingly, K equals 1.33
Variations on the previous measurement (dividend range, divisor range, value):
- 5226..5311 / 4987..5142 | 1.48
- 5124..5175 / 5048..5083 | 1.36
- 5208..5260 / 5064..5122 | 1.47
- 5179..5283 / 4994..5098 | 1.42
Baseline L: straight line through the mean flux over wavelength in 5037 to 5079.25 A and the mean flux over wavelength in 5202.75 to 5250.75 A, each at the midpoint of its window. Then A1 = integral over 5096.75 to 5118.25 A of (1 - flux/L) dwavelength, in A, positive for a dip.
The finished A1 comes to -0.33 A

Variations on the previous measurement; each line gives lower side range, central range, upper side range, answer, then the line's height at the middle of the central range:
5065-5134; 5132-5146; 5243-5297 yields -2.53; 2.23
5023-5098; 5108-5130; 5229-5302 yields -0.85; 2.24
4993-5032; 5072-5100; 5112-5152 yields 7.01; 2.31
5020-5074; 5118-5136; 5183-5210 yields -1.13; 2.34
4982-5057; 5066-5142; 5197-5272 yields 7.13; 2.35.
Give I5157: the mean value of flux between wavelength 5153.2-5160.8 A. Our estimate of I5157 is 2.76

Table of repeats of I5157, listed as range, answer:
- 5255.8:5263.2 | 2.89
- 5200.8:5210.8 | 2.55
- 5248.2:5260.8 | 2.96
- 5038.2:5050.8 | 2.26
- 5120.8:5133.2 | 2.38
